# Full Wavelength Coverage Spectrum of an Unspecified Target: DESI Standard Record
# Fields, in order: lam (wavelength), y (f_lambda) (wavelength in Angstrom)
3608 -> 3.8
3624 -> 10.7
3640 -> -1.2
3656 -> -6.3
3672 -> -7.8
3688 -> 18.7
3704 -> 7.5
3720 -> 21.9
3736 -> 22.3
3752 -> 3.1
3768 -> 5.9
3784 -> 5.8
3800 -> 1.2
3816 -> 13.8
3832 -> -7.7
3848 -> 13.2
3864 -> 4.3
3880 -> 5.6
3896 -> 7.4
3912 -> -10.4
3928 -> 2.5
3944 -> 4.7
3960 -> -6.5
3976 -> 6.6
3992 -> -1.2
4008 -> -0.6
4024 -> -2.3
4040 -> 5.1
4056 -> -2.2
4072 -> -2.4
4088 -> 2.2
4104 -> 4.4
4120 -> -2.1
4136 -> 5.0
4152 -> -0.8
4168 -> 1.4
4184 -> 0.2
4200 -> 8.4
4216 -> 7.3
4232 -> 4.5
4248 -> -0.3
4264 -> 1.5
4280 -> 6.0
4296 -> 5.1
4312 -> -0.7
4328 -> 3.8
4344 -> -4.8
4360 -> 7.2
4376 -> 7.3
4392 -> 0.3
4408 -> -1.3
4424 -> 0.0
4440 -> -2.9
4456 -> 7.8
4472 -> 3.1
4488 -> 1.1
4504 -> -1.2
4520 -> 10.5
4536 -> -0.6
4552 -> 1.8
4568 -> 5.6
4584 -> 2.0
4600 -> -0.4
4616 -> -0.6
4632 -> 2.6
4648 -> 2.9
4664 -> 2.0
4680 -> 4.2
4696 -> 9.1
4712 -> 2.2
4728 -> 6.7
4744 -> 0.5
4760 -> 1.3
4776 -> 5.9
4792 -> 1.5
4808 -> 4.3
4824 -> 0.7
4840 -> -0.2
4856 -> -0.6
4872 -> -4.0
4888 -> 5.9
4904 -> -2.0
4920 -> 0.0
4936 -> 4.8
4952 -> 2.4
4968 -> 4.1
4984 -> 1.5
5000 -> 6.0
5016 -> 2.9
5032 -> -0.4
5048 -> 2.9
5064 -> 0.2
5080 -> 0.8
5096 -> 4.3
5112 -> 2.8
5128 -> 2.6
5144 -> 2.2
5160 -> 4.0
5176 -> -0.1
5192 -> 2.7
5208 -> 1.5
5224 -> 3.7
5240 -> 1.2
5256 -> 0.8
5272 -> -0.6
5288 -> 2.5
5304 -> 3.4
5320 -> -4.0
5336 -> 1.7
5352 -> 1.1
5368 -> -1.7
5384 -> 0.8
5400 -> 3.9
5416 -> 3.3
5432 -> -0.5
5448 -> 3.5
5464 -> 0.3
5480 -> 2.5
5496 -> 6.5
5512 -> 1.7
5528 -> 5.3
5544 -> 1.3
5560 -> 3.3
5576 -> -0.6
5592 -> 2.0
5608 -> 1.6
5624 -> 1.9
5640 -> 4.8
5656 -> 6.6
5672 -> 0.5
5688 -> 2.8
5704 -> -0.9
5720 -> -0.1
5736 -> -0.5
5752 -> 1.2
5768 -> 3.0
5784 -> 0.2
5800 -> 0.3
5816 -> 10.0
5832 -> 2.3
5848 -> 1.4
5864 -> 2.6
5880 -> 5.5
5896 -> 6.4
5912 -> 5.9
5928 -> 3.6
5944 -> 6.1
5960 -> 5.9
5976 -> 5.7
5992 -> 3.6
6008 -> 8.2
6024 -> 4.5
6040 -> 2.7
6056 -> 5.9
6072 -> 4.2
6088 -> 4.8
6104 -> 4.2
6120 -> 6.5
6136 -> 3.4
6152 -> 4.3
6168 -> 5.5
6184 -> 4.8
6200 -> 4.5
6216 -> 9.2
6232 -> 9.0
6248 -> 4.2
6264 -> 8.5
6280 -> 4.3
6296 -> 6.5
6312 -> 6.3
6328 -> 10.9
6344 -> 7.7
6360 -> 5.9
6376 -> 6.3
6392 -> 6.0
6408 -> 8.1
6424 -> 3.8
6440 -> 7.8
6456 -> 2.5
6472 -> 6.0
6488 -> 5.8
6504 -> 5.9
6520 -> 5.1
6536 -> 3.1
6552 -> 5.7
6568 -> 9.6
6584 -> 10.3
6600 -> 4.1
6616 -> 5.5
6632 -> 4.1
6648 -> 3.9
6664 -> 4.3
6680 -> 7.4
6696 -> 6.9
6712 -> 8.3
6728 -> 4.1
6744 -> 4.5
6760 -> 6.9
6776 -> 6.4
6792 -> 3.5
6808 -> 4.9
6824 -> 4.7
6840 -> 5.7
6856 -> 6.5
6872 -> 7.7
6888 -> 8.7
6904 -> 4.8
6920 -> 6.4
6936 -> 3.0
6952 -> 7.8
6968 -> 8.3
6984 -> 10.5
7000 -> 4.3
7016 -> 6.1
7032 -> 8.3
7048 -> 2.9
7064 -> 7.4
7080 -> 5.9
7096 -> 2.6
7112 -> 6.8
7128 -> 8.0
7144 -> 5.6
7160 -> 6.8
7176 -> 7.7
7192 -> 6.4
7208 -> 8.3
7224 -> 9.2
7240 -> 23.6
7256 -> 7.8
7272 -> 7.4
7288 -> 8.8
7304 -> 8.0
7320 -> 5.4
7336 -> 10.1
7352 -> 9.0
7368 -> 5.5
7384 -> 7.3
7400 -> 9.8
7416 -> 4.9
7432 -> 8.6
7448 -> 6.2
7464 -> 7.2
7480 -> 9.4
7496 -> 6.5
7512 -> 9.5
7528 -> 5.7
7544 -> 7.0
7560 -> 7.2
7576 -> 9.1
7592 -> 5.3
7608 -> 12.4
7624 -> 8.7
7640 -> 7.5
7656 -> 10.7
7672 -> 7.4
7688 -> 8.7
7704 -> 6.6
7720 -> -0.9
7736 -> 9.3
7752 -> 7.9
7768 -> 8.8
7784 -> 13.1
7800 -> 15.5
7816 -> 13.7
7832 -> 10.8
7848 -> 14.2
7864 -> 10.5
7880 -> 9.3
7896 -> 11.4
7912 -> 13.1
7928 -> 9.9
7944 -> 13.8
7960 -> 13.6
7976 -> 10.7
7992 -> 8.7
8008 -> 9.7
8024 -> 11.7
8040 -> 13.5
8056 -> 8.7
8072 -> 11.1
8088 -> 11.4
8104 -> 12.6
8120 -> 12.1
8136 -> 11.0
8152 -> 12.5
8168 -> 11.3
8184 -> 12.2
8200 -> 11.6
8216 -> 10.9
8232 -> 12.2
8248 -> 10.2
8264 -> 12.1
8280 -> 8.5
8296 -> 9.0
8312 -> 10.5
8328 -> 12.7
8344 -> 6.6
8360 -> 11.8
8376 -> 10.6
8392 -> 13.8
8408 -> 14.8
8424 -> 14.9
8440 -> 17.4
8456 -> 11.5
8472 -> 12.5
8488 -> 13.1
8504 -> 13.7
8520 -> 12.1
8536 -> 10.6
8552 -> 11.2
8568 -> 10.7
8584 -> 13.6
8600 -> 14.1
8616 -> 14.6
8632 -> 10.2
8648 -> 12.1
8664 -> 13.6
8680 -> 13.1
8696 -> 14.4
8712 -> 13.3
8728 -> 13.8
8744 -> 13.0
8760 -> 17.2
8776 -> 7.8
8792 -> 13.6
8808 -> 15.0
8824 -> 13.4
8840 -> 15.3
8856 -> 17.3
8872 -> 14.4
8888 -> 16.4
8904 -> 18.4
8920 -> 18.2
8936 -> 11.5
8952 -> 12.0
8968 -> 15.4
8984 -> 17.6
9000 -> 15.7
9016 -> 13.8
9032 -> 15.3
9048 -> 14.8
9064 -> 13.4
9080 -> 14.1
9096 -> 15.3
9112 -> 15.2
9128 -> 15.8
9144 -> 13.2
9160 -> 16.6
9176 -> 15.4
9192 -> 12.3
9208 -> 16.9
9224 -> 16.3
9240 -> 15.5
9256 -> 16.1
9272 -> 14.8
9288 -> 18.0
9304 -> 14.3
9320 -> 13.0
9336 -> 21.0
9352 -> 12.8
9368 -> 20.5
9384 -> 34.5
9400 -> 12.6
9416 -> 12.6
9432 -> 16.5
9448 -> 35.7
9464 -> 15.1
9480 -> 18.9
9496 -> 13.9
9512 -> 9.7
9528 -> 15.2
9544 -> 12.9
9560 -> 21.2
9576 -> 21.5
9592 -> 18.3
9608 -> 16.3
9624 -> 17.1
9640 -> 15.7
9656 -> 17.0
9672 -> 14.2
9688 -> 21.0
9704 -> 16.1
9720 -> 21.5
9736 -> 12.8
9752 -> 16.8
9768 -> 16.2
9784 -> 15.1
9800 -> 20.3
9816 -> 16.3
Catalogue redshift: 0.941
